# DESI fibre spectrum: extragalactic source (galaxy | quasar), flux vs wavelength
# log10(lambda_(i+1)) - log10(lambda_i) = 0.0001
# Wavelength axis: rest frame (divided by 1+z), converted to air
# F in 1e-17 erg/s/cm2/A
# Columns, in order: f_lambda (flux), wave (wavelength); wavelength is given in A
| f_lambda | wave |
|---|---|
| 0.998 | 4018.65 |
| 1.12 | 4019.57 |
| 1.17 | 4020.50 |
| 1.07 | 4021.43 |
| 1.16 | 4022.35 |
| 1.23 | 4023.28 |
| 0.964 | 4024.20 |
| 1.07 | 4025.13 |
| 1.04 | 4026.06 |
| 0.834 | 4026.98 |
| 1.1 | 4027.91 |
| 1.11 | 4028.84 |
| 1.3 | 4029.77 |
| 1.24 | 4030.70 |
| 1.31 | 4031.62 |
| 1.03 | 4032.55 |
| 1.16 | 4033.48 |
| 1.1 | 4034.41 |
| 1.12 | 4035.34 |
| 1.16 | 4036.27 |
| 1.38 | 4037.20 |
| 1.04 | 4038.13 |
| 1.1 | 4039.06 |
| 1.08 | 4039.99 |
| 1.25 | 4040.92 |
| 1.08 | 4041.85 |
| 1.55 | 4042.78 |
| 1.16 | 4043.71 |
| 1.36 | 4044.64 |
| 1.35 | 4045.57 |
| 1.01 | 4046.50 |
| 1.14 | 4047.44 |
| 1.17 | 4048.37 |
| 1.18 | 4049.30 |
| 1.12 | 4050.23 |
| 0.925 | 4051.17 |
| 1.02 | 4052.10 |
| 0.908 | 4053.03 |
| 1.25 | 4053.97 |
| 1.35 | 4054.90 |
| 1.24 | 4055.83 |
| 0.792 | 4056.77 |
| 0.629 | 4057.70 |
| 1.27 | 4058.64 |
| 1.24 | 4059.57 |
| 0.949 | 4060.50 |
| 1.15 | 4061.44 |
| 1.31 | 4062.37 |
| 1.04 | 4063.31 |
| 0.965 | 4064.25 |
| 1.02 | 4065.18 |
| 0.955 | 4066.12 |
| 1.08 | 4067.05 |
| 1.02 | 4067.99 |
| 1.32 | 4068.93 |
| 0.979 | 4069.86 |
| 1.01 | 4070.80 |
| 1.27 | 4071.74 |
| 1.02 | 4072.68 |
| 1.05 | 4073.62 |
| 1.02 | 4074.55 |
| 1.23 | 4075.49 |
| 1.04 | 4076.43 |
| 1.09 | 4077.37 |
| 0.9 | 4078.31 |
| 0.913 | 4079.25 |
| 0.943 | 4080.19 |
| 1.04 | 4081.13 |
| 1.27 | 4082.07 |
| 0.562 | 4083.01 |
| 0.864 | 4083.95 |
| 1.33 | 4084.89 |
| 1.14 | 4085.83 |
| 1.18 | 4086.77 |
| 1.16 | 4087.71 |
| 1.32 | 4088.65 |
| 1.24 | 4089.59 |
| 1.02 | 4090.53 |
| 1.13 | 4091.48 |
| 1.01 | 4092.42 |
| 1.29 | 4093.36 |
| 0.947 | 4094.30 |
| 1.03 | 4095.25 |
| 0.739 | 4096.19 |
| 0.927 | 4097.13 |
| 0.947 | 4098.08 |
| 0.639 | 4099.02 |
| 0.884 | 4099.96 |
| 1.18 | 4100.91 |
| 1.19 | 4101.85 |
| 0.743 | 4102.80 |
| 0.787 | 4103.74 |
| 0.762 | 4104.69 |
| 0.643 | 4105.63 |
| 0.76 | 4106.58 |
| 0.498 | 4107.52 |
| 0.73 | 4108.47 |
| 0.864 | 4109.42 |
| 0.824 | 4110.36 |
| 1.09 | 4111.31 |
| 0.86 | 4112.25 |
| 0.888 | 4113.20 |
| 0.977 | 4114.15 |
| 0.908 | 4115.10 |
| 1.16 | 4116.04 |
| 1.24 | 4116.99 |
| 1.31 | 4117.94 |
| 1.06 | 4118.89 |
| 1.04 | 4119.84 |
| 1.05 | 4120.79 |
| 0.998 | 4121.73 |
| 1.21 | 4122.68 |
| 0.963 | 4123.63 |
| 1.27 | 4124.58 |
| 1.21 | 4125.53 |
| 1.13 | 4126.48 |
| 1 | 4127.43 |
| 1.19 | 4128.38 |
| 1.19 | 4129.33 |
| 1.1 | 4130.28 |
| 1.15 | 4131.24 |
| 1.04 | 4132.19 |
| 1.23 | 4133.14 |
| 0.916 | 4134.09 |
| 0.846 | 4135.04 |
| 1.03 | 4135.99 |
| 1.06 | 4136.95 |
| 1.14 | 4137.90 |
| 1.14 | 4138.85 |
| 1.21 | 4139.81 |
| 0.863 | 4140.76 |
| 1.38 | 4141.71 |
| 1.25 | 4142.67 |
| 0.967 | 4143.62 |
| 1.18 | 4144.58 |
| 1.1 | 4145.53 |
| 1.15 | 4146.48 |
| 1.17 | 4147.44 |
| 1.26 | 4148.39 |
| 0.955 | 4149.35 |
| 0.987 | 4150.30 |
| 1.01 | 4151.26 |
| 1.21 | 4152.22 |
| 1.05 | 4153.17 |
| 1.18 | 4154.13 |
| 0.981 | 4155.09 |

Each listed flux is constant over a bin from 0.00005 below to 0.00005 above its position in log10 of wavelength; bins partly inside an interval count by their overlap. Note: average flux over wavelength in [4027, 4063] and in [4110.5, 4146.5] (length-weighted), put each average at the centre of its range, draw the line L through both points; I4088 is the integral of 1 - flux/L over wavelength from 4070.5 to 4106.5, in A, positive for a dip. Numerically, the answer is 3.4 A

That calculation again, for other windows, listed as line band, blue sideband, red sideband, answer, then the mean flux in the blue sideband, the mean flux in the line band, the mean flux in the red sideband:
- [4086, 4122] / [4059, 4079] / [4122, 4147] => 3.95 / 1.08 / 0.976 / 1.11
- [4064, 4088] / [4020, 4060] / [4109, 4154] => 1.31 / 1.13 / 1.05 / 1.08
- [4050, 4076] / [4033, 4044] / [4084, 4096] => 1.83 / 1.18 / 1.08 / 1.13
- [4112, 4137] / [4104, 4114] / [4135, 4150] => -3.67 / 0.798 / 1.08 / 1.11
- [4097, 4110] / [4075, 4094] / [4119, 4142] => 3.17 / 1.08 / 0.822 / 1.1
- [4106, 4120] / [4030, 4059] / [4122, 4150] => 2.21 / 1.14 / 0.943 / 1.11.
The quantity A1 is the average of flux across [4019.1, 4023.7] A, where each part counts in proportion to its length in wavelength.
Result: 1.15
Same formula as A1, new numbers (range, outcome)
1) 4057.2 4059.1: 0.945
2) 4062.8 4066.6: 0.998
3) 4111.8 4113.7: 0.873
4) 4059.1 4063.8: 1.14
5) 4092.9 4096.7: 1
